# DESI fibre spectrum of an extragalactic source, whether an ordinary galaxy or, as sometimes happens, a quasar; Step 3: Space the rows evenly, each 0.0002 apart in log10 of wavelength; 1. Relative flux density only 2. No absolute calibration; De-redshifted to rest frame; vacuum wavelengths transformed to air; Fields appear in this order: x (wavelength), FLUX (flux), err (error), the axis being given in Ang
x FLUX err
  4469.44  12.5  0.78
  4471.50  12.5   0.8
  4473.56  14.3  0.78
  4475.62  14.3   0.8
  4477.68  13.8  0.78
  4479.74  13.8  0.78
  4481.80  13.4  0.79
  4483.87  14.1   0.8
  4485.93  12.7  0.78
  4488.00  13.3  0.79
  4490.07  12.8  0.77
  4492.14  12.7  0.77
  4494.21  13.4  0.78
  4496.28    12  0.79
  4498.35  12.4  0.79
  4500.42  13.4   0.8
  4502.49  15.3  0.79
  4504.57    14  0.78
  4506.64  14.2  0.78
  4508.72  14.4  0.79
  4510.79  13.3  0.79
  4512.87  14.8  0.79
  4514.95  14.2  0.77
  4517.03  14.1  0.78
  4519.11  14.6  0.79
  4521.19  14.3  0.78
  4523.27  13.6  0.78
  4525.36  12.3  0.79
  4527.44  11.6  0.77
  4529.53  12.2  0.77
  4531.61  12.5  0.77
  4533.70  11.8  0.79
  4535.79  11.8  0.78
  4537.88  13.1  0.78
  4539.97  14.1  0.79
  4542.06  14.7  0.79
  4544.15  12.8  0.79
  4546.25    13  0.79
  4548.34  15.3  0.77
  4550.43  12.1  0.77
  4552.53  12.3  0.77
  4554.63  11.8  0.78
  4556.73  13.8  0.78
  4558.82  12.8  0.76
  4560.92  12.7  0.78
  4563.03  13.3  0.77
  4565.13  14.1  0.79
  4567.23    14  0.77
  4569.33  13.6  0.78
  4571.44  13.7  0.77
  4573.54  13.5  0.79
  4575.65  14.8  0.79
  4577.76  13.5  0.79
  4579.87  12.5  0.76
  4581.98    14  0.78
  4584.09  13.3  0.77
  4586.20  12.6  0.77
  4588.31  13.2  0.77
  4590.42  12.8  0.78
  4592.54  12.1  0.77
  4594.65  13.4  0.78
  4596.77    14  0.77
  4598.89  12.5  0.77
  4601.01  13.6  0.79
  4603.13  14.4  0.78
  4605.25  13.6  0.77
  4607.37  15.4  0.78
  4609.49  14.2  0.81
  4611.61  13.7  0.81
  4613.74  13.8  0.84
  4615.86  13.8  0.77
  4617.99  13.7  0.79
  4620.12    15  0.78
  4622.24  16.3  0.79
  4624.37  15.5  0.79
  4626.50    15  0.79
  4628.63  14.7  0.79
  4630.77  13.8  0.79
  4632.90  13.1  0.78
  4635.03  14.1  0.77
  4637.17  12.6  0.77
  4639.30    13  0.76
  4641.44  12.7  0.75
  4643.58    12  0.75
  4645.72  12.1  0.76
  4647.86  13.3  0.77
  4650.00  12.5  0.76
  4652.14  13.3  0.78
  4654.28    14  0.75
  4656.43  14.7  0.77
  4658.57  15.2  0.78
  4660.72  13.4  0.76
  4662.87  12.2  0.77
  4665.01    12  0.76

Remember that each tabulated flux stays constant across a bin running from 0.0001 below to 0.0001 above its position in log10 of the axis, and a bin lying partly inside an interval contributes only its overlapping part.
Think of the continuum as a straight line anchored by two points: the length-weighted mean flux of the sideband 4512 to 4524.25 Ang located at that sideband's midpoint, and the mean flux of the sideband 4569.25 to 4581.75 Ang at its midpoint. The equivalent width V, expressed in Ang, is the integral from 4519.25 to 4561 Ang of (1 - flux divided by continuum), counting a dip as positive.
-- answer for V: 3.11 Ang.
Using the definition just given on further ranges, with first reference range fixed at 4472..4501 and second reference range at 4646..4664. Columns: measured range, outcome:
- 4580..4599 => 0.5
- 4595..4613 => -0.6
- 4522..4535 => 1.0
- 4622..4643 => -0.7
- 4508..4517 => -0.6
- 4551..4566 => 0.5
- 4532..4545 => 0.3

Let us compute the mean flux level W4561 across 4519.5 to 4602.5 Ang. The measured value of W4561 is 13.2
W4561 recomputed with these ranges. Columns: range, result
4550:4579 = 13.3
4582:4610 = 13.5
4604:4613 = 14.2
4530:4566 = 13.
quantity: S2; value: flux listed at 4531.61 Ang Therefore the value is 12.5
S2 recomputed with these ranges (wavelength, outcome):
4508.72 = 14.4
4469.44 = 12.5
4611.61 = 13.7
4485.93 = 12.7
